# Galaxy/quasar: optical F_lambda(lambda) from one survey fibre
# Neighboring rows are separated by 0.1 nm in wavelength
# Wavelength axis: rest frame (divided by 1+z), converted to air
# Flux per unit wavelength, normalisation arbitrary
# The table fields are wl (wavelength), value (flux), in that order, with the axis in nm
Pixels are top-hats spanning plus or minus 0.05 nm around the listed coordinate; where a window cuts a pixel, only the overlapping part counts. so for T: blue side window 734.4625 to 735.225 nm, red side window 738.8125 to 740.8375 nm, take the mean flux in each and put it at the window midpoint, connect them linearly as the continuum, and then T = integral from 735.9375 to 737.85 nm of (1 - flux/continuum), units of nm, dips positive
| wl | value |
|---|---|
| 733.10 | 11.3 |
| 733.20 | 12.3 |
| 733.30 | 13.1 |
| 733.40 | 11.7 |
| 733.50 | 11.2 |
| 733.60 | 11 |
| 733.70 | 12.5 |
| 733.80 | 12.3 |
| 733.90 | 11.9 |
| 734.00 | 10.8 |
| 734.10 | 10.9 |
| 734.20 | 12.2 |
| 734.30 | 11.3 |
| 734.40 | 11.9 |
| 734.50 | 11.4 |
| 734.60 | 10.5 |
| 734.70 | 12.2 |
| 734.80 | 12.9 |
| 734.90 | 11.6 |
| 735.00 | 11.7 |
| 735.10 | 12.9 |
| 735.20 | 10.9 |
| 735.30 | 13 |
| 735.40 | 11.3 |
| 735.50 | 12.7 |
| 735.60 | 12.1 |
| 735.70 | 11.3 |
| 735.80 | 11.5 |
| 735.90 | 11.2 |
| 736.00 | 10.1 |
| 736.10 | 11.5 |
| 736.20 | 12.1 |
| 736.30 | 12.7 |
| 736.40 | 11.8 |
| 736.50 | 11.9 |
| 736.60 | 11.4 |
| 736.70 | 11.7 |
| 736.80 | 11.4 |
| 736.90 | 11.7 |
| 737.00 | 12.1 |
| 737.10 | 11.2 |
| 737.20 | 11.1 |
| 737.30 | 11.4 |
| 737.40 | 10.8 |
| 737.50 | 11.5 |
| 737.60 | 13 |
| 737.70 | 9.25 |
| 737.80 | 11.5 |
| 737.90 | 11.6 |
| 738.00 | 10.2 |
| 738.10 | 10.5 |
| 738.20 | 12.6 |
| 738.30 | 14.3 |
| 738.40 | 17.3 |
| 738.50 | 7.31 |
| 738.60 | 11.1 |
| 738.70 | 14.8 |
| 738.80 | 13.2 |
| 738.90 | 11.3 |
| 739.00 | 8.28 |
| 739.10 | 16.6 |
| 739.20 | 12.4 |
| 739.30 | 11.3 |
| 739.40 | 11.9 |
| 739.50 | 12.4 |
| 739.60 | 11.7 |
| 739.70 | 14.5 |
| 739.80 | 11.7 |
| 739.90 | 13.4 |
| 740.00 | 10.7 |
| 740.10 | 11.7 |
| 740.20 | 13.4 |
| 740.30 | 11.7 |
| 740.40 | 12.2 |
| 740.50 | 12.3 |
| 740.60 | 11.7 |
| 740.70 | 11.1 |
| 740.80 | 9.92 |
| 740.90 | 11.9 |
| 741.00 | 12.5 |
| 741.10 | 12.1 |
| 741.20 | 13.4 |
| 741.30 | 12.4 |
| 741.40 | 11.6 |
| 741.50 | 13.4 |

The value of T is 0.07 nm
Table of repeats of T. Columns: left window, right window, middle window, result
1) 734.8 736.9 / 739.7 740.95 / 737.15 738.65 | 0.034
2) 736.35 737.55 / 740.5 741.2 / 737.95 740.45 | -0.135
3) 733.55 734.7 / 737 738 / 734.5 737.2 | -0.079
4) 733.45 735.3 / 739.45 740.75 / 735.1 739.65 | 0.058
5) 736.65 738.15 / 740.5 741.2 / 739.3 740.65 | -0.071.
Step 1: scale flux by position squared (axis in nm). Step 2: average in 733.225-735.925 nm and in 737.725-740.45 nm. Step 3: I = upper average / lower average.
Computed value 1.05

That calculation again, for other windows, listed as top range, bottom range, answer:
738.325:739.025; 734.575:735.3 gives 1.02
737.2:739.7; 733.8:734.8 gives 1.05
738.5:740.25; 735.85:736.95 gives 1.06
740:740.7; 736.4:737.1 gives 1.04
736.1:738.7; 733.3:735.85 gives 1.00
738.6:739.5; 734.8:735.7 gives 1.04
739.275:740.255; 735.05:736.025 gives 1.06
